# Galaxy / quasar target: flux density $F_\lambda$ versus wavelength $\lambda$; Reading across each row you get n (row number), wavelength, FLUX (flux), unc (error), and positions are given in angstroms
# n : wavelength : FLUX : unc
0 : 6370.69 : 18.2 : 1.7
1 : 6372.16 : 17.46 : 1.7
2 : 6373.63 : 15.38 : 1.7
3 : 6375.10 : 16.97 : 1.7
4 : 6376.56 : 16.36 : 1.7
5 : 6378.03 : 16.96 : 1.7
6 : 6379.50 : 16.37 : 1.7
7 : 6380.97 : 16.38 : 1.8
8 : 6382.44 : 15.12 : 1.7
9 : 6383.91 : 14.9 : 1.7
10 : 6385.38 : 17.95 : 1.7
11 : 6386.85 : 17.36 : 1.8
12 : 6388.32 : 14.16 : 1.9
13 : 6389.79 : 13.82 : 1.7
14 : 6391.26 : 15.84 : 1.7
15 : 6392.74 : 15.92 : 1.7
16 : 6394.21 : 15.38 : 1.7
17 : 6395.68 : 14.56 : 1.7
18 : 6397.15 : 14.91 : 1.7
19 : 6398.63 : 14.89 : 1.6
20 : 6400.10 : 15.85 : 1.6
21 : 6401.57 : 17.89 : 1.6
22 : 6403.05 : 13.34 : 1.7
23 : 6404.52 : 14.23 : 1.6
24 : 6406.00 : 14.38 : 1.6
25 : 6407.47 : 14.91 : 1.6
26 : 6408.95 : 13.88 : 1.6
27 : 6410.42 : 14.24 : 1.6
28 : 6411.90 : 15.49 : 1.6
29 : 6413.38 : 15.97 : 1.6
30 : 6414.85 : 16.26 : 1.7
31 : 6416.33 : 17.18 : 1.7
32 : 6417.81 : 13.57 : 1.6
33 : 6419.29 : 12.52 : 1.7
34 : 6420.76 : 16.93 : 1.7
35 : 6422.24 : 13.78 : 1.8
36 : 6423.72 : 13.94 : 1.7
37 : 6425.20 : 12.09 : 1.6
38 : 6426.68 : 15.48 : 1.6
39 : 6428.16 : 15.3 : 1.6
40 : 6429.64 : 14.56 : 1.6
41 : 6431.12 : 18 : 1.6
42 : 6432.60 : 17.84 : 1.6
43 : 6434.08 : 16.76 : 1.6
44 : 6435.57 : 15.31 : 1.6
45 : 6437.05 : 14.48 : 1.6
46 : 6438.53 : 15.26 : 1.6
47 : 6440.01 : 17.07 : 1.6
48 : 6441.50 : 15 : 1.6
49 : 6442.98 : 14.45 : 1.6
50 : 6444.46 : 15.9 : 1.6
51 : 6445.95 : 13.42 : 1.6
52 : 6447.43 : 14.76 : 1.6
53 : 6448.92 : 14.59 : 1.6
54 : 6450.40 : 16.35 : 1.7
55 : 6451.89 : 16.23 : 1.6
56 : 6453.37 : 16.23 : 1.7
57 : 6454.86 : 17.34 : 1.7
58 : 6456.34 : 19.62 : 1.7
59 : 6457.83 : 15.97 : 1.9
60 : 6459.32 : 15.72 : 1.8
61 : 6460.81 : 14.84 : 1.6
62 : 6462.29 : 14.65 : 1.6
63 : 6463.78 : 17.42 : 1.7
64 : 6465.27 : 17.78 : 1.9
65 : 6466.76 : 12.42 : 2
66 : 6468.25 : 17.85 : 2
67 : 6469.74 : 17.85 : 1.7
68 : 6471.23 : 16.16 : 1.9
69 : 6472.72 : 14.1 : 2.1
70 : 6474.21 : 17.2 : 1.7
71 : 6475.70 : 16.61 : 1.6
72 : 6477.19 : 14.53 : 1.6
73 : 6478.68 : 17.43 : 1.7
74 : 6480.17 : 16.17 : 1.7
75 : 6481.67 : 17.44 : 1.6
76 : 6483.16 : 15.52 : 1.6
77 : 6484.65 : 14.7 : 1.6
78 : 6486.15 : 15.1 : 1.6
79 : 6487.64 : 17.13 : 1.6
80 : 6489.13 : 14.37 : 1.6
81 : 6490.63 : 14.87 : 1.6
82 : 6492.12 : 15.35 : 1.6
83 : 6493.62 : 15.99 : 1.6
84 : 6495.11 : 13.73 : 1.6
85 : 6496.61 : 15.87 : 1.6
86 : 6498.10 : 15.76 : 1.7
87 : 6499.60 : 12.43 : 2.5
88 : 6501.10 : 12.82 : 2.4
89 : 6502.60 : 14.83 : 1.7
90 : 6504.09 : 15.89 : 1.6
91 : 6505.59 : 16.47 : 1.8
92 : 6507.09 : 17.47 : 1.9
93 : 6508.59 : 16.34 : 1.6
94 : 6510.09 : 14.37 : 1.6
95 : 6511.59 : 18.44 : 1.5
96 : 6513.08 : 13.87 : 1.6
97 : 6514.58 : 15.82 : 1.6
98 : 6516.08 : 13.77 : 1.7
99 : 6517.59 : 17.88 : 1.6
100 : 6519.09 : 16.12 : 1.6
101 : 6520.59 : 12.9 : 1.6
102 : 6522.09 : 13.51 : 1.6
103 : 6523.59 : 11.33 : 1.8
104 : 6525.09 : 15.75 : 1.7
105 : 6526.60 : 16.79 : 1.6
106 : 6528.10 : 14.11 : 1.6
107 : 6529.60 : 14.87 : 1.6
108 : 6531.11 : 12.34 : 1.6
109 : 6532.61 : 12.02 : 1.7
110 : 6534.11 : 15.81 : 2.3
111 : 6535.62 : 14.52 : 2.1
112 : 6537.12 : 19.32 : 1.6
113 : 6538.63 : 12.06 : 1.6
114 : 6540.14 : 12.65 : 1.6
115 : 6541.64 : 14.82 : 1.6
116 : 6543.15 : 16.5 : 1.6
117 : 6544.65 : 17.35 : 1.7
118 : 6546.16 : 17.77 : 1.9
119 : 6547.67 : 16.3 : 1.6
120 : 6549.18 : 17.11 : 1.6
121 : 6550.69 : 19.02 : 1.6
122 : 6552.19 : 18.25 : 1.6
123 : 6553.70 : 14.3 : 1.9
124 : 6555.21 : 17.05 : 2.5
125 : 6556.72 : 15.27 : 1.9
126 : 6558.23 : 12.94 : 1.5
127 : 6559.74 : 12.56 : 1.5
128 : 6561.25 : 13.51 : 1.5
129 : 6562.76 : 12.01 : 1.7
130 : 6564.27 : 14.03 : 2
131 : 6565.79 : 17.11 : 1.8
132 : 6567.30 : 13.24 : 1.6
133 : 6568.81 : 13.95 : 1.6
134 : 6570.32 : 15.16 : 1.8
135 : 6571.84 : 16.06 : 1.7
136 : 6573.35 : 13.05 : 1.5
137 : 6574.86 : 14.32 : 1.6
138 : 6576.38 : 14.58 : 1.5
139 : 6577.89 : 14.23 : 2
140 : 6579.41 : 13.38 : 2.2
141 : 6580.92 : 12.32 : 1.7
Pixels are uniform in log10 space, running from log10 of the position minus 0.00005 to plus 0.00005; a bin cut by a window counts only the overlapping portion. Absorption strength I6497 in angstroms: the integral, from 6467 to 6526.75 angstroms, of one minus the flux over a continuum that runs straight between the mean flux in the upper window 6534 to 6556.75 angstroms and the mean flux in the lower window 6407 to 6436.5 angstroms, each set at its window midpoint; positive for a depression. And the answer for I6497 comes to 1.2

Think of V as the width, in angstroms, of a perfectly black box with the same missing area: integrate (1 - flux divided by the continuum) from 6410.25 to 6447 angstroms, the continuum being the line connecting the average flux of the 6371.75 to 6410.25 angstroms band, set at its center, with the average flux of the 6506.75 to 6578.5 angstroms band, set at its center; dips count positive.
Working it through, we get 0.4 angstroms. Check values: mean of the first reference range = 15.5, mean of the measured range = 15.2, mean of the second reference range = 15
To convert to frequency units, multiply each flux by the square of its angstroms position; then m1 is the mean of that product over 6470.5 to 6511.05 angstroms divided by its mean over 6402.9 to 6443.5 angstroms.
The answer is 1.0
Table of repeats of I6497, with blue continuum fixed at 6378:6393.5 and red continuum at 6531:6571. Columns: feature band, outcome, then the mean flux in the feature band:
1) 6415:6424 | 0.5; 14.8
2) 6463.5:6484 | -1.1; 16.3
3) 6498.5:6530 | 0.5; 15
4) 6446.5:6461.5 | -0.6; 16.1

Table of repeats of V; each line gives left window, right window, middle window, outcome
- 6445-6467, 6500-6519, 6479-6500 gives 0.4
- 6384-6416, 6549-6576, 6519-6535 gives 1.0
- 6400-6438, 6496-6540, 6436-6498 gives -3.1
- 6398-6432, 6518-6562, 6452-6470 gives -1.7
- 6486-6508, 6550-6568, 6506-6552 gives -1.0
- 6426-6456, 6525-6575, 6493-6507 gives 0.4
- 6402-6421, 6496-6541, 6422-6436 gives -0.5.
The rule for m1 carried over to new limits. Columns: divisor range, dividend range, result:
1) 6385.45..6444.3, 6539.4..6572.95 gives 1.05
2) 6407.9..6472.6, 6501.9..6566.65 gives 1.01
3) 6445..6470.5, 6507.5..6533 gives 0.94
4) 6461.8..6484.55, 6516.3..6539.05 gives 0.92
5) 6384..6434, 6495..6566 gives 1.03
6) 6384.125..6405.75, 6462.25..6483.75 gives 1.08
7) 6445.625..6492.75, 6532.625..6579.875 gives 0.97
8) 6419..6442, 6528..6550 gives 1.03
